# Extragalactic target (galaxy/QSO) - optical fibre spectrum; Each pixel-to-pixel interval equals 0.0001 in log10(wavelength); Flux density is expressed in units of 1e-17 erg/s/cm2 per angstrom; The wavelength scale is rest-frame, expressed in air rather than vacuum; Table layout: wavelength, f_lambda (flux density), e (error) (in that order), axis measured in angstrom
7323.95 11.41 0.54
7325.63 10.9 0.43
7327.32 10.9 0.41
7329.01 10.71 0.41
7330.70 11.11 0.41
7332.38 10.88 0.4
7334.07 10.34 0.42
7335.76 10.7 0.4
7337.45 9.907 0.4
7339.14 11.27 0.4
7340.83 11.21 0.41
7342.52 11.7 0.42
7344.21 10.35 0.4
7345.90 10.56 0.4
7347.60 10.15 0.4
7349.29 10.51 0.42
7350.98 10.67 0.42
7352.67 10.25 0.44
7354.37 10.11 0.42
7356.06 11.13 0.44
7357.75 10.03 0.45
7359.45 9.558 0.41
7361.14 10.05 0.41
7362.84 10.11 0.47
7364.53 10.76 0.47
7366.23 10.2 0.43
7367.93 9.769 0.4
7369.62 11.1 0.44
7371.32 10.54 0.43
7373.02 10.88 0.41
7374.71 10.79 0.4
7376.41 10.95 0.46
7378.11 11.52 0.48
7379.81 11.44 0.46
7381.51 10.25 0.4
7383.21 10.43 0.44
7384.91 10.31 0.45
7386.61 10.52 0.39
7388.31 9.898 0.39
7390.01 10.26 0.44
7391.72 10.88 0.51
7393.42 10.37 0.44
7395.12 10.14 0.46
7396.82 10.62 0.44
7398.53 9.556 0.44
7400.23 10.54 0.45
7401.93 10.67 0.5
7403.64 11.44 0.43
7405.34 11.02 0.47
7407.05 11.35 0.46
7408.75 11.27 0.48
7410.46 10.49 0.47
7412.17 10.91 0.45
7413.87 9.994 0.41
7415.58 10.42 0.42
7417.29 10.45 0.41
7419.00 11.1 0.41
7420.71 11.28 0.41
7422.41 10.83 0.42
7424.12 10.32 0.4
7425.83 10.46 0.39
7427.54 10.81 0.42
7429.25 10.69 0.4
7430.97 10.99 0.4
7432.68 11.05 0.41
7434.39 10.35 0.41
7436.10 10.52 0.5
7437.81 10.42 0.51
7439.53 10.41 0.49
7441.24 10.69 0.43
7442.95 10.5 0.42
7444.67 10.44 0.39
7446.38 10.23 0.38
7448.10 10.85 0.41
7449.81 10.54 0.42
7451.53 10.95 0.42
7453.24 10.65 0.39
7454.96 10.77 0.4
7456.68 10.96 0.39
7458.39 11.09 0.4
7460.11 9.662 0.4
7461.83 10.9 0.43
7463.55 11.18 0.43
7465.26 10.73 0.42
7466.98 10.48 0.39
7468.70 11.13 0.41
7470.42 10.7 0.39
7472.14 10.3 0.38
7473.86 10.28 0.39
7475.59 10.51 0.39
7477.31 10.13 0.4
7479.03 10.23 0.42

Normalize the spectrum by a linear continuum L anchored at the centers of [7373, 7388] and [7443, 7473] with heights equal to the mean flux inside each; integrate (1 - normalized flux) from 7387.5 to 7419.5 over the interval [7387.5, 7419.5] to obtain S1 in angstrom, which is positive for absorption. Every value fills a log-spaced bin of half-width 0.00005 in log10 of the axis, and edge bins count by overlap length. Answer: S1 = 0.4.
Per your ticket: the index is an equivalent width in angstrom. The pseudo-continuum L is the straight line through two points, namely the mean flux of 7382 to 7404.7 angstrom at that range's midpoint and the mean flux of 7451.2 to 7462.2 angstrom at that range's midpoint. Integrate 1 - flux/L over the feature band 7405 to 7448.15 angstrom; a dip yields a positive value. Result -0.4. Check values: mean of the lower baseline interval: 10.4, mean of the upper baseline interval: 10.7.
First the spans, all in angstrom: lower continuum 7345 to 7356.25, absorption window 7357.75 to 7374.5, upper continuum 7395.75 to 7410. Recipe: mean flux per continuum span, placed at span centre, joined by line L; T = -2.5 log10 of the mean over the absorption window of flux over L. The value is 0.02 mag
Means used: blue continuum 10.4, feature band 10.3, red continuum 10.8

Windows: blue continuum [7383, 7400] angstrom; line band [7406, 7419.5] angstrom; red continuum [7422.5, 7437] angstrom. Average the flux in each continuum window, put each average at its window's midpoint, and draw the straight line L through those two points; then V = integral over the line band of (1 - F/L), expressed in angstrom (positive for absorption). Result -0.3 angstrom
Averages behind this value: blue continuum 10.3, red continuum 10.7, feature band 10.7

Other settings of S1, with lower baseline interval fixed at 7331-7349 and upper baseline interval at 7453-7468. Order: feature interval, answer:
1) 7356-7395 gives 0.82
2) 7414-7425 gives 0.04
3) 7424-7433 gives -0.01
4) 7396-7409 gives -0.08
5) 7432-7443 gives 0.16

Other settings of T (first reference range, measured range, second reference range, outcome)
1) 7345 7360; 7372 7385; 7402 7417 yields -0.03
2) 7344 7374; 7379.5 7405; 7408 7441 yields 0.00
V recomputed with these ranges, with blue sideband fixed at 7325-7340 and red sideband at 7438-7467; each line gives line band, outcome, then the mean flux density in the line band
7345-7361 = 0.61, 10.3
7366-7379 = -0.04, 10.7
